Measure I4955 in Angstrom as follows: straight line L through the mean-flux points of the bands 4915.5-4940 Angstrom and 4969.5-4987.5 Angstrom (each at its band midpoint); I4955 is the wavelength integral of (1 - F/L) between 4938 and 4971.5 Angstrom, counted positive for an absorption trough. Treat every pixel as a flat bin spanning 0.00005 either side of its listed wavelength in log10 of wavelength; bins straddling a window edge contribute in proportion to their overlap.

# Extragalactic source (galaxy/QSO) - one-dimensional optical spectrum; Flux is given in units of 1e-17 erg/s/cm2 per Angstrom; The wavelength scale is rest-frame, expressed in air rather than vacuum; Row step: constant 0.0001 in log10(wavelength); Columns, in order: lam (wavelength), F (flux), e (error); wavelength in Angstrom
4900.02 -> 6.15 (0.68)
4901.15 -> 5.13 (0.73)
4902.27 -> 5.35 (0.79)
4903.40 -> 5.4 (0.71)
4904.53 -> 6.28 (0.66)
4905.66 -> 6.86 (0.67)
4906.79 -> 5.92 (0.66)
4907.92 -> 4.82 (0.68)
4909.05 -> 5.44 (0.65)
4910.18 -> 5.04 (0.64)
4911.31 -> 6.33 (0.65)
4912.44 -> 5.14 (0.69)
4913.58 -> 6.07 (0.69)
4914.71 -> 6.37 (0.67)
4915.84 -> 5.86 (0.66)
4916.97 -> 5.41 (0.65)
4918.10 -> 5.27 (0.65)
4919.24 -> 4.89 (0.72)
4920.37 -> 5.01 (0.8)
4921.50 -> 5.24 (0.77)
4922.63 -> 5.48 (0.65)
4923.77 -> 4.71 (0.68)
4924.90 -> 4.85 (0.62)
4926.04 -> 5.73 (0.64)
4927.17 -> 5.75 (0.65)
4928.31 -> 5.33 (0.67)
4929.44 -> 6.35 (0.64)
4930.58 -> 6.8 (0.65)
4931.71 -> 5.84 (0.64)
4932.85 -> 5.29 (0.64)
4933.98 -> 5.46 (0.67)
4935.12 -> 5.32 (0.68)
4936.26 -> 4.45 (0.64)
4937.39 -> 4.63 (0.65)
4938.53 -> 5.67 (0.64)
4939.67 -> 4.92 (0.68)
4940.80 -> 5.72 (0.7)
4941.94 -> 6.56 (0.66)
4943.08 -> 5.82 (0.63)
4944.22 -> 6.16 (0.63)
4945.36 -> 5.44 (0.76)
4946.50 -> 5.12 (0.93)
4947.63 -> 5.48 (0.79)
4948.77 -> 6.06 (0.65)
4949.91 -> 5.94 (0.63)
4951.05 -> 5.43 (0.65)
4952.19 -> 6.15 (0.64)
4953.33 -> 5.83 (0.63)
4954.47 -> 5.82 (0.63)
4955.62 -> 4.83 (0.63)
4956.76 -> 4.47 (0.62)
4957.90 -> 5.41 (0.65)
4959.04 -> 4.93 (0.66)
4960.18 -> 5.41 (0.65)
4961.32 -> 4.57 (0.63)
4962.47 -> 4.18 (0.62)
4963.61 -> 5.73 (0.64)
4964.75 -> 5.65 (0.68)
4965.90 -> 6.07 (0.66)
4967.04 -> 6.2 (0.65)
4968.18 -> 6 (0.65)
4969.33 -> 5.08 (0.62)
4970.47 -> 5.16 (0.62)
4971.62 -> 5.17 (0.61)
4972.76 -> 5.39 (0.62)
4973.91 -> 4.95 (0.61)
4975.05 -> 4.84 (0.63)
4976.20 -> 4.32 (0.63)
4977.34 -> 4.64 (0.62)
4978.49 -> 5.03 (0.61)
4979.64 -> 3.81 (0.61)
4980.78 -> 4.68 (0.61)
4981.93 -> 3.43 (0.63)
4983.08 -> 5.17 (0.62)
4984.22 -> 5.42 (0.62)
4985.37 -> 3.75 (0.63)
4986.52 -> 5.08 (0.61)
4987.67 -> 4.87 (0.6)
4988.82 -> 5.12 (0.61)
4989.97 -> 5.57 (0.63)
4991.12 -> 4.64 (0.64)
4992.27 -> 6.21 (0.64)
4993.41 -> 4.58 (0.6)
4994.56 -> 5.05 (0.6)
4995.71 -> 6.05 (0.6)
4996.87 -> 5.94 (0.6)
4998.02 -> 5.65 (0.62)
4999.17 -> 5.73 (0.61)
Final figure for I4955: -3.14 Angstrom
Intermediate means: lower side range 5.37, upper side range 4.73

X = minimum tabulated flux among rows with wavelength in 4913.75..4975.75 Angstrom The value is 4.18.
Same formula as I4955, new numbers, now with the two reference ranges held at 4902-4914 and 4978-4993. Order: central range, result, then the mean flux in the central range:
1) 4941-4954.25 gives -1.4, 5.81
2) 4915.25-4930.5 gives 0.3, 5.42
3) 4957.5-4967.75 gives -0.6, 5.36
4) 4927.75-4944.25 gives -0.7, 5.6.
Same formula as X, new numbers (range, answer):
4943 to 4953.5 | 5.12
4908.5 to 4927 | 4.71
